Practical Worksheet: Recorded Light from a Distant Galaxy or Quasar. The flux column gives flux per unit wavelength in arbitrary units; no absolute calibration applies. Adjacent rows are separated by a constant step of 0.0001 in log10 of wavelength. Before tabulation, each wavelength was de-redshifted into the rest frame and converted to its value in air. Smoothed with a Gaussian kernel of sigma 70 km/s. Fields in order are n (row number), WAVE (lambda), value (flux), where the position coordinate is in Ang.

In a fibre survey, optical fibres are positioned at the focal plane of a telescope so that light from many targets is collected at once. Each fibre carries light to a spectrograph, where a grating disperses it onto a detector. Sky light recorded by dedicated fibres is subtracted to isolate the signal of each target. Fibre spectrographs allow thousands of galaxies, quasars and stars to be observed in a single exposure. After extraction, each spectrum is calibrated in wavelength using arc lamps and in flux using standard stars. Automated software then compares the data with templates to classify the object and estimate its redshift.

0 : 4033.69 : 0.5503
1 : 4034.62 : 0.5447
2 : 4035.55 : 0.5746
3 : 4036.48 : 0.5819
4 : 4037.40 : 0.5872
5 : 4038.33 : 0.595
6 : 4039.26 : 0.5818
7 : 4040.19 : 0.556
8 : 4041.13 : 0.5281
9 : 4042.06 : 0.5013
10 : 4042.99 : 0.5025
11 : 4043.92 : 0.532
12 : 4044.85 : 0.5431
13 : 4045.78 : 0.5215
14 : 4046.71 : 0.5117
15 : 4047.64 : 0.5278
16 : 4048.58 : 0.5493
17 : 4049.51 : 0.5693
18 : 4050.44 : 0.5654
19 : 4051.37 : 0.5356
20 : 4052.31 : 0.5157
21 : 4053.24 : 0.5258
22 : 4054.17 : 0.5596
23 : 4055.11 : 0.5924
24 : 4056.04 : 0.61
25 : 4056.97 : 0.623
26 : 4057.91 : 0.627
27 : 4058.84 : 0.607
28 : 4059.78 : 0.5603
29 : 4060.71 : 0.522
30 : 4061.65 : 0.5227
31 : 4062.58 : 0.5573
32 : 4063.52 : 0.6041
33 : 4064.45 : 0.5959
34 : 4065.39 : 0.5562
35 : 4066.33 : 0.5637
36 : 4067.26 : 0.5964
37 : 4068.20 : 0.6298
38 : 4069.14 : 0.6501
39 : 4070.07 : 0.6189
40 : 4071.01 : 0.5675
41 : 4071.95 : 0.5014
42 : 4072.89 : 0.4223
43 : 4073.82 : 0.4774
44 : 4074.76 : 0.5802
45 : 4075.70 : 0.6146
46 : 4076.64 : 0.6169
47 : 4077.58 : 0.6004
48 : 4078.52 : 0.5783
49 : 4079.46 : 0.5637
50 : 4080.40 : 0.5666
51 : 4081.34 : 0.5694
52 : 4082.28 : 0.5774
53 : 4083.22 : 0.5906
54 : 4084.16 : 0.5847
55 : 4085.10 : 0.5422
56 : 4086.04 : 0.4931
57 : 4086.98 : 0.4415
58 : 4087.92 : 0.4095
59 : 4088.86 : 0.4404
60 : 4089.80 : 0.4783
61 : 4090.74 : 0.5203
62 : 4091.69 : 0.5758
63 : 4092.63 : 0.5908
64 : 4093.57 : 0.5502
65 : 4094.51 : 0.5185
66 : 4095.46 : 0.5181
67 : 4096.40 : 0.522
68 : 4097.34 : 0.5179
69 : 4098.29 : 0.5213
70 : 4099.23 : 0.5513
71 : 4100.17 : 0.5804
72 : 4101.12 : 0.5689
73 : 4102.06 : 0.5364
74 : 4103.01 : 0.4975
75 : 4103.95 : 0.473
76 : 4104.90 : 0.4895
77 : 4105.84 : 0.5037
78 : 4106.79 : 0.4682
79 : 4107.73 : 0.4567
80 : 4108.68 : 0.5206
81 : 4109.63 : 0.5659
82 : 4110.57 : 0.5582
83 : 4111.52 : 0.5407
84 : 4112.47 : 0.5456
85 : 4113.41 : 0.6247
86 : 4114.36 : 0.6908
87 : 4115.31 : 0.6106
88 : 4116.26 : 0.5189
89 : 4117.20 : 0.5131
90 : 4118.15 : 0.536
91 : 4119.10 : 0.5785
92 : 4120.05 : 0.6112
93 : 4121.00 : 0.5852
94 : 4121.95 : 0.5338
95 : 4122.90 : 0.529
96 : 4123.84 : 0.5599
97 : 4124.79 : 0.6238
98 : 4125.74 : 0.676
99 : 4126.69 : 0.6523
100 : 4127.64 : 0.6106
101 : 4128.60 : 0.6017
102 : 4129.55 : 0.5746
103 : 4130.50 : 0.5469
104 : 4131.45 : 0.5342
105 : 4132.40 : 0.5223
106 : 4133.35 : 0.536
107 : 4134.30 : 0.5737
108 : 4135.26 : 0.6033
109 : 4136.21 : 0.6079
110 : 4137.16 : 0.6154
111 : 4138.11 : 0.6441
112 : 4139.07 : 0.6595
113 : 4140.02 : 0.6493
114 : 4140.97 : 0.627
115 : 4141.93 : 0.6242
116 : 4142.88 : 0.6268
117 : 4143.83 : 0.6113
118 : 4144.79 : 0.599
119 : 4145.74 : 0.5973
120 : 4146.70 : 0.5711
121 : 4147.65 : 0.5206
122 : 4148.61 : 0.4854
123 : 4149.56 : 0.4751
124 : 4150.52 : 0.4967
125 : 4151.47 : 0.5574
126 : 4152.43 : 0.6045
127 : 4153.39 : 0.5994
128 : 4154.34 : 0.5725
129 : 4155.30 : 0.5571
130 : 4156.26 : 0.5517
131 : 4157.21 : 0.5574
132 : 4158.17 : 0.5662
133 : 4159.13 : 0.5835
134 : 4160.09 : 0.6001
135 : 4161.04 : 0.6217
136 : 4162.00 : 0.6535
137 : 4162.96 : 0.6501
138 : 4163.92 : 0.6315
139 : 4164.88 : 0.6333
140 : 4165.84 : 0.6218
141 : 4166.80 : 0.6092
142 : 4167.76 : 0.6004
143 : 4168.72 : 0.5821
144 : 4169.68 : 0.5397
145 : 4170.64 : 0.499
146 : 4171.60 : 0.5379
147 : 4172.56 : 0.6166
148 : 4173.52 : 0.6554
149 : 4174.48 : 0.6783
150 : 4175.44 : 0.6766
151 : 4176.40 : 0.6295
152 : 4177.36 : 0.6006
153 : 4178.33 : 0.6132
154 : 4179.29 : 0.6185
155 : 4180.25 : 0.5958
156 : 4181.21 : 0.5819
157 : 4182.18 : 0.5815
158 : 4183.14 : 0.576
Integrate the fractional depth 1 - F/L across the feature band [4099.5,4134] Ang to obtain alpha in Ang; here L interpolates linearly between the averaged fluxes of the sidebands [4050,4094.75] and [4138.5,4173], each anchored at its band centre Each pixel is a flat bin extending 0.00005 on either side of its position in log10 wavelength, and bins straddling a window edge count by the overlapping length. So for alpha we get 0.9 Ang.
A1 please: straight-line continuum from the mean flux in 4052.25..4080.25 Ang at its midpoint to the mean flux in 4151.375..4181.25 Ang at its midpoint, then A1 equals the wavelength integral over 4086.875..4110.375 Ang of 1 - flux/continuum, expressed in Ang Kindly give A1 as 2.73 Ang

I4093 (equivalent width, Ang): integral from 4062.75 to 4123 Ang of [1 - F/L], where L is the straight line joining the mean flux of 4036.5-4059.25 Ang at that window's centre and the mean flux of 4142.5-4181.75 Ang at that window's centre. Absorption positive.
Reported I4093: 2.4 Ang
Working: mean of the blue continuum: 0.558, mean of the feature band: 0.548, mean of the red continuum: 0.59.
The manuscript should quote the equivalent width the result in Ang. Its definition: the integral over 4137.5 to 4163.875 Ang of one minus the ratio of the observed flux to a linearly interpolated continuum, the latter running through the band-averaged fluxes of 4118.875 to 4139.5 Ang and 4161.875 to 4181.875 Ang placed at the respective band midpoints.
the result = 0.50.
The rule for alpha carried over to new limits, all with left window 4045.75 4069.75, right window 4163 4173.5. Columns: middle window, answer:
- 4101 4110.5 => 1.18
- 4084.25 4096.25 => 1.41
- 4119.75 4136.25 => 0.09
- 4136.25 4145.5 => -0.62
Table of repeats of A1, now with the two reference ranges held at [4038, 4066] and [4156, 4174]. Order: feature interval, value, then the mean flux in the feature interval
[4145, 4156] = 0.8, 0.55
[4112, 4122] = 0.0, 0.579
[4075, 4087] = -0.1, 0.569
